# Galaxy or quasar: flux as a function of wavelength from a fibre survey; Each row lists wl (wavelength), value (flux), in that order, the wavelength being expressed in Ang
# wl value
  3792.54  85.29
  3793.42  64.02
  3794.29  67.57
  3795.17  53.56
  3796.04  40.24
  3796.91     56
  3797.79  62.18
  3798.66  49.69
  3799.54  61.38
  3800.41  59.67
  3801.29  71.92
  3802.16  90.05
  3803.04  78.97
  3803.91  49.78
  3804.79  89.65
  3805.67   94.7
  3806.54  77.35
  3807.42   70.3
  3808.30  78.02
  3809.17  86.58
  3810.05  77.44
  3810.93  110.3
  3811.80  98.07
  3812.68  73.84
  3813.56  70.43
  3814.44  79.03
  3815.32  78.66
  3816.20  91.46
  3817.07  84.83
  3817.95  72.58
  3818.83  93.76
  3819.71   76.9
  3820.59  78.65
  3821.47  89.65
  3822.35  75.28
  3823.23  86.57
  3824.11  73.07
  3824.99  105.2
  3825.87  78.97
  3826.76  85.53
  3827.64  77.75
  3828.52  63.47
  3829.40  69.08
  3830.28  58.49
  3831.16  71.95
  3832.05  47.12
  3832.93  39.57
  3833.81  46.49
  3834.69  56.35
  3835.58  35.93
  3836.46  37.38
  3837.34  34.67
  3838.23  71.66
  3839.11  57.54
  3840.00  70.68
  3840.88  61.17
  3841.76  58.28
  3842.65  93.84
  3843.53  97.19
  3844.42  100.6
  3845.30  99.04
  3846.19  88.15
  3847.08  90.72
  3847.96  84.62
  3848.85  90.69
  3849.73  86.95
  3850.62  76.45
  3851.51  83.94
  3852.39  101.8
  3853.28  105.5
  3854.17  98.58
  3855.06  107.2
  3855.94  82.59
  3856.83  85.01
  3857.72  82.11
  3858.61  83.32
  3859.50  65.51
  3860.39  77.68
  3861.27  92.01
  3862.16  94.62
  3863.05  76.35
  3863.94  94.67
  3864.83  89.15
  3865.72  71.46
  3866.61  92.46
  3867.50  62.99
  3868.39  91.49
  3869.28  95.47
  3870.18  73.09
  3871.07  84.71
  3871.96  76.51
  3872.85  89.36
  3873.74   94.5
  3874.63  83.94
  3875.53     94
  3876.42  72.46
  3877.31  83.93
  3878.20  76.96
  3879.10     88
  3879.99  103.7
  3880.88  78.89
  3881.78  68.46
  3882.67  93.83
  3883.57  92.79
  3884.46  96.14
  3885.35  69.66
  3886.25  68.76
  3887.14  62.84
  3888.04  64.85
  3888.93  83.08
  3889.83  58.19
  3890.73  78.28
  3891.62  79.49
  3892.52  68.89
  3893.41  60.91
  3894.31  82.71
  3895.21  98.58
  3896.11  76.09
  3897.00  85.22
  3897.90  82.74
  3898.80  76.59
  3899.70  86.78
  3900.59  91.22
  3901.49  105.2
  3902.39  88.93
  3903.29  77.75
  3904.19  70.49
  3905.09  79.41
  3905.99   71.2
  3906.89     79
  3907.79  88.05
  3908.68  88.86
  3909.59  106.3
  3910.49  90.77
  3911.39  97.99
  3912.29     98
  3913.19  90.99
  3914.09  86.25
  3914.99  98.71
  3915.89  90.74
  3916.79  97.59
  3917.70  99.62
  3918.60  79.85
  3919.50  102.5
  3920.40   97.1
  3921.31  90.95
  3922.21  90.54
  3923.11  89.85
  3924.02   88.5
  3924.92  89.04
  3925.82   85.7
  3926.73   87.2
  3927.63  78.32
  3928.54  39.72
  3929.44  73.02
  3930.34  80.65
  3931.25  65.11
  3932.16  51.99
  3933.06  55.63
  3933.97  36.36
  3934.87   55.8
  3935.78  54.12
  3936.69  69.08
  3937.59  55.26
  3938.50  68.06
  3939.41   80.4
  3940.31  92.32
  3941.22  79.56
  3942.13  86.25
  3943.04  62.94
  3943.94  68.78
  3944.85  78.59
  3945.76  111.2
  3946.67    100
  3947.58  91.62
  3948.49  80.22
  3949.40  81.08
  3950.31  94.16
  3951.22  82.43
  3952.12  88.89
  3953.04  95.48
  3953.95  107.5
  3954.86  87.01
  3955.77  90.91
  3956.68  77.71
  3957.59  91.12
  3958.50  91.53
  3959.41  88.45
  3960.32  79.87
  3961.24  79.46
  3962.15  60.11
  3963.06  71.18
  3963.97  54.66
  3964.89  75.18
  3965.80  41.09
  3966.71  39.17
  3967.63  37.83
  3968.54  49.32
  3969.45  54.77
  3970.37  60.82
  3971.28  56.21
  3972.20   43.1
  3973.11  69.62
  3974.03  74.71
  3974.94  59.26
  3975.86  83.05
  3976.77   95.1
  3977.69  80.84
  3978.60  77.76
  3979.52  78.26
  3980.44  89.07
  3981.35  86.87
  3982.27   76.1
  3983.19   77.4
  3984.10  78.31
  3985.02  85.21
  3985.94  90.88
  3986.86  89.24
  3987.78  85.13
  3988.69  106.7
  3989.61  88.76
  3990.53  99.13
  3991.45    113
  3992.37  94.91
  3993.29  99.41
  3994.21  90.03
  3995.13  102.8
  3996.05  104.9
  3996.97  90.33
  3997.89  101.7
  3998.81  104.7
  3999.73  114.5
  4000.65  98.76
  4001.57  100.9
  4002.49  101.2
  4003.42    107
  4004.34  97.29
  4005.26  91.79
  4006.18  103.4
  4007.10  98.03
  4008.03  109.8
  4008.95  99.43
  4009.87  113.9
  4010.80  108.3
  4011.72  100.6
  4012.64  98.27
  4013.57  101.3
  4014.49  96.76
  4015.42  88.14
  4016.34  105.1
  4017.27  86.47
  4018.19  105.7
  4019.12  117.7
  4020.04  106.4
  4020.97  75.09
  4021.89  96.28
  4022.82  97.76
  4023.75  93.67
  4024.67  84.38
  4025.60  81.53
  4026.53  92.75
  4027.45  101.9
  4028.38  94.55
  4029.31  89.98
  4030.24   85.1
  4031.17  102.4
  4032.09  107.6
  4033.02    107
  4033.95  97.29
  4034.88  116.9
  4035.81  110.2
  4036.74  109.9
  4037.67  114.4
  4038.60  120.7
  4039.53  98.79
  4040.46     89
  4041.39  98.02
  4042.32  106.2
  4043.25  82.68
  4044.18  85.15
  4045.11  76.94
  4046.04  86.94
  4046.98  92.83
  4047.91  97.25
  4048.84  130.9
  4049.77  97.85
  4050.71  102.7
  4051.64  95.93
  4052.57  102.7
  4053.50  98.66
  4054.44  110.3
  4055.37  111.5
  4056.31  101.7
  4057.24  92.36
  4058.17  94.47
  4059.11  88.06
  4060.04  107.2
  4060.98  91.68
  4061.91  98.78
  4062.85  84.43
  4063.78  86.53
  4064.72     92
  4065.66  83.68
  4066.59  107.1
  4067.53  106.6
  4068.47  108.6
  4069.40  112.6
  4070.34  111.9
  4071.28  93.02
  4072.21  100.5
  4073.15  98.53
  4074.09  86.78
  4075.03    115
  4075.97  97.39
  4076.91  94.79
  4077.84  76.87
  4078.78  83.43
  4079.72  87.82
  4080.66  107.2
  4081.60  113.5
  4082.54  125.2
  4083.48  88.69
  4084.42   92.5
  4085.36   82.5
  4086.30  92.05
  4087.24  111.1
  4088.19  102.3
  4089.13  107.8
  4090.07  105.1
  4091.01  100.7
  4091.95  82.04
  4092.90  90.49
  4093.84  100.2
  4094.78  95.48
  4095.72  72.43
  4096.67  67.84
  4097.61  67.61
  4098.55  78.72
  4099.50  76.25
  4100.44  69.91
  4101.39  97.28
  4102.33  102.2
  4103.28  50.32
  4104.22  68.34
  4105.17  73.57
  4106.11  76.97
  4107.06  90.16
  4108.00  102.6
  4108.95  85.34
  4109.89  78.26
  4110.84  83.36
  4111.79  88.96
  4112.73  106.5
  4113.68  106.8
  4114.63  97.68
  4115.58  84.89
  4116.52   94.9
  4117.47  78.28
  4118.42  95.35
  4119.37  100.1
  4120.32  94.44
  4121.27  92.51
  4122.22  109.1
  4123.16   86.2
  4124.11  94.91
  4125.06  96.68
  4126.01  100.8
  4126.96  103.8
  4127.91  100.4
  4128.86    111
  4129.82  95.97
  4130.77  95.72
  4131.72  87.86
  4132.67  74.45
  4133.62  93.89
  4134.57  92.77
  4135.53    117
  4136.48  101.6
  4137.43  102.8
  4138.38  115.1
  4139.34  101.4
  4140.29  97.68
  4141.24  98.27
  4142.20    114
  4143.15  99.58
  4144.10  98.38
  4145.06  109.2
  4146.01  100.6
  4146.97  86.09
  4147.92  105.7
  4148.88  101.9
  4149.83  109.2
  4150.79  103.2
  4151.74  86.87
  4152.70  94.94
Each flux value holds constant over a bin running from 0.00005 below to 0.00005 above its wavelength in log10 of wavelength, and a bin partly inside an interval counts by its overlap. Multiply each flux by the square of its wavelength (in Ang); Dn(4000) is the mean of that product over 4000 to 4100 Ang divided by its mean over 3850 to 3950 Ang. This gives 1.3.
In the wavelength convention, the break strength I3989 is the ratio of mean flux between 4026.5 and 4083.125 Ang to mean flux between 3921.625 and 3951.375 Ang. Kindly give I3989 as 1.31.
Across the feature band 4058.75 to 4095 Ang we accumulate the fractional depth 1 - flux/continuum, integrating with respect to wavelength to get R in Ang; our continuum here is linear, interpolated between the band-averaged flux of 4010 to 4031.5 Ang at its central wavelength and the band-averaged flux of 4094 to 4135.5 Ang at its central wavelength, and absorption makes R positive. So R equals -2.2 Ang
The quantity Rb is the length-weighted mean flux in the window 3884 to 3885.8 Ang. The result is 83.3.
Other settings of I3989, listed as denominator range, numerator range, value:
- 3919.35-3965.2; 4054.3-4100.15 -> 1.21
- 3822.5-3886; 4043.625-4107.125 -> 1.18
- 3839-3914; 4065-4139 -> 1.12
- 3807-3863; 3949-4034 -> 1.13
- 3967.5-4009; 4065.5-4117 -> 1.06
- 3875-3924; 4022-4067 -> 1.15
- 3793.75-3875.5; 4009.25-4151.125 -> 1.24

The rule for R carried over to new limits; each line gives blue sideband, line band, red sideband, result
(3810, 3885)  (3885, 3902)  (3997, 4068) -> 1.4 Ang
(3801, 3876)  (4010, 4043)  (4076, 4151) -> -3.8 Ang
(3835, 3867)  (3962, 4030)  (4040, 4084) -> 3.8 Ang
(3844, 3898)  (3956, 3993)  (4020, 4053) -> 6.7 Ang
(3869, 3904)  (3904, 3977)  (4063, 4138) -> 5.8 Ang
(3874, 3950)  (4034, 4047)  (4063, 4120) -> -1.5 Ang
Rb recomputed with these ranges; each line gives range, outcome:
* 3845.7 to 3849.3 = 88.7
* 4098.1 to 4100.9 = 74.9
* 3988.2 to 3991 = 98.2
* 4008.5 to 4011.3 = 107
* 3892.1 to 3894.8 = 71.2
